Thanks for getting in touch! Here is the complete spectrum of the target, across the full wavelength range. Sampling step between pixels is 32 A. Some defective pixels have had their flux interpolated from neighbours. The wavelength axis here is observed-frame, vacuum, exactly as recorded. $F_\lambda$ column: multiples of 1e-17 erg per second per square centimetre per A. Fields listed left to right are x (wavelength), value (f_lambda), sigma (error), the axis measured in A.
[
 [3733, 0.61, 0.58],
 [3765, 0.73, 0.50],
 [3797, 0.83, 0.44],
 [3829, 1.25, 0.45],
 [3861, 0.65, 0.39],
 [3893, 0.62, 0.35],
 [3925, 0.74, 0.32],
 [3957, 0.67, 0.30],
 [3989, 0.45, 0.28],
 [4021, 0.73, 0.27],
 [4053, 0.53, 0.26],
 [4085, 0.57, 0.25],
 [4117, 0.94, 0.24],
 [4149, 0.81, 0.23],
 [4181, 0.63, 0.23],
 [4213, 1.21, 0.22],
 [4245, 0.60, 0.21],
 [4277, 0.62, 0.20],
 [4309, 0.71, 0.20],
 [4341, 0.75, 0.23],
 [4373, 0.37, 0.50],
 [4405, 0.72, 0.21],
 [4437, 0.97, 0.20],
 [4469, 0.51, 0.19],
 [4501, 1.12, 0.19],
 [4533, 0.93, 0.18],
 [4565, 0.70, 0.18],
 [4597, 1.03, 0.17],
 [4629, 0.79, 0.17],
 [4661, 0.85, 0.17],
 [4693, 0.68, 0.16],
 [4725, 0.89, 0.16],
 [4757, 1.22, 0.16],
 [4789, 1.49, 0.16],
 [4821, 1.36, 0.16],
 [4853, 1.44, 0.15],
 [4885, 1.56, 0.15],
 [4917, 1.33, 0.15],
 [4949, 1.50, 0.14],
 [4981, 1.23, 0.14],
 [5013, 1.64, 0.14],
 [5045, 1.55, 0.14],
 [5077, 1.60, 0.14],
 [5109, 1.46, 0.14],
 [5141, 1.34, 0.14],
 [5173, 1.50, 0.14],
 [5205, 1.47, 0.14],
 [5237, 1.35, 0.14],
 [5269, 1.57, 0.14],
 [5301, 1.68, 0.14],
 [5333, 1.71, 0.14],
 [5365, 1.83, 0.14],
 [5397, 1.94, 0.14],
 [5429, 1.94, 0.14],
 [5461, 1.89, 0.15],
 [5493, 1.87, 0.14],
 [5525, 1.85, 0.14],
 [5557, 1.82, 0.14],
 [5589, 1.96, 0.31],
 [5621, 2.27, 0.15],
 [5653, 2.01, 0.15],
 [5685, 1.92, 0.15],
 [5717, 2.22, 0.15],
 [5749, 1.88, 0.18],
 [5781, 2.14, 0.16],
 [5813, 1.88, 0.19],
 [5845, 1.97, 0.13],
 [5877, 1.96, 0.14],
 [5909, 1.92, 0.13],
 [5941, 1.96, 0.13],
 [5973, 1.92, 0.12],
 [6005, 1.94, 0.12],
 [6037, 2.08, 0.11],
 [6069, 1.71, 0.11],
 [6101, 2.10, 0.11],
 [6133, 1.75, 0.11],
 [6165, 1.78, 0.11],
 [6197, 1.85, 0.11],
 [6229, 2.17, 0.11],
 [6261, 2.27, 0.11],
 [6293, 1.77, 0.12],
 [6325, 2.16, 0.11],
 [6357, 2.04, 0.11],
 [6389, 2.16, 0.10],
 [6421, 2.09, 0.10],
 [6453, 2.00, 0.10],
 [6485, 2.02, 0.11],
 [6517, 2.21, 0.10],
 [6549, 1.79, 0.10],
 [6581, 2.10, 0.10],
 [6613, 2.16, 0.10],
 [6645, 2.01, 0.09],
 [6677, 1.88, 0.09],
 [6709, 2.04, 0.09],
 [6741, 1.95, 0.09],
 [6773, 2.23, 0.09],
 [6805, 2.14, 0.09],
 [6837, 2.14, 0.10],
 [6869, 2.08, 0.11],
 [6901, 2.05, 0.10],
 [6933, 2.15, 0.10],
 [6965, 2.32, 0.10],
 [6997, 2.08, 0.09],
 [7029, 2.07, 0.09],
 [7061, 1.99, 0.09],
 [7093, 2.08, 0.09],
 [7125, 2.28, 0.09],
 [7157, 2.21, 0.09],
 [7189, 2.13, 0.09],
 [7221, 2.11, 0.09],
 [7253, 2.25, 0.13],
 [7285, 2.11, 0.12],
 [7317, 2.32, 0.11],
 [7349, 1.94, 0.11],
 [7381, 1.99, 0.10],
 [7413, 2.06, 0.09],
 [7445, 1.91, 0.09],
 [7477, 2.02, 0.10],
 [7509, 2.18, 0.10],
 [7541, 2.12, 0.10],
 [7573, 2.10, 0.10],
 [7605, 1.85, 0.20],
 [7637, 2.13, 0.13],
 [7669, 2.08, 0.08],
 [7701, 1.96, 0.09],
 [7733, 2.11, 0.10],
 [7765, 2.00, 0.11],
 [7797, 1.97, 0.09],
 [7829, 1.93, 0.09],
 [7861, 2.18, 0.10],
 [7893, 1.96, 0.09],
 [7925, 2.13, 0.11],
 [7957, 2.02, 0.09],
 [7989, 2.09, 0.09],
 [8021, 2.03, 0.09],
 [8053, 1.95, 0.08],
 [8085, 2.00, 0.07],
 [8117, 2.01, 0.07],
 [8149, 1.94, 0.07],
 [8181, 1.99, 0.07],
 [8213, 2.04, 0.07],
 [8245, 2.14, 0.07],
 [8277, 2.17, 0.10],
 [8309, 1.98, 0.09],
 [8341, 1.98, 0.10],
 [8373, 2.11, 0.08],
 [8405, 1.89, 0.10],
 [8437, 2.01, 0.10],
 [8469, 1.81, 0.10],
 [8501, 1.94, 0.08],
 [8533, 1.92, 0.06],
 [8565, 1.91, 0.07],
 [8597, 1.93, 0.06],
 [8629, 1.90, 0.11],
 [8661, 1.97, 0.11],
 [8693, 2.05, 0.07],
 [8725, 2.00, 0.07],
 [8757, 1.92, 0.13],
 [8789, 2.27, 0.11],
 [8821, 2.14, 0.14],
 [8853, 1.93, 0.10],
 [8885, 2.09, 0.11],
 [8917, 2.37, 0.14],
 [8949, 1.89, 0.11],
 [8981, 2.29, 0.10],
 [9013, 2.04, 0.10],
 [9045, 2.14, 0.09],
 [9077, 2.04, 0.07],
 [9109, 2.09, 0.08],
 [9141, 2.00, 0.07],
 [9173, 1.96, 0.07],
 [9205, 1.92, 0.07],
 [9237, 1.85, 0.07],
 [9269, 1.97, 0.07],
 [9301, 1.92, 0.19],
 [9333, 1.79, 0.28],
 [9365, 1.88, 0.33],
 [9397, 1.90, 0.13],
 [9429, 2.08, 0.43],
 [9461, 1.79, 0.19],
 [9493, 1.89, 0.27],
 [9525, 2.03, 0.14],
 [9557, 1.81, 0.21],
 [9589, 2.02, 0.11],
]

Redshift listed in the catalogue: 0.19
